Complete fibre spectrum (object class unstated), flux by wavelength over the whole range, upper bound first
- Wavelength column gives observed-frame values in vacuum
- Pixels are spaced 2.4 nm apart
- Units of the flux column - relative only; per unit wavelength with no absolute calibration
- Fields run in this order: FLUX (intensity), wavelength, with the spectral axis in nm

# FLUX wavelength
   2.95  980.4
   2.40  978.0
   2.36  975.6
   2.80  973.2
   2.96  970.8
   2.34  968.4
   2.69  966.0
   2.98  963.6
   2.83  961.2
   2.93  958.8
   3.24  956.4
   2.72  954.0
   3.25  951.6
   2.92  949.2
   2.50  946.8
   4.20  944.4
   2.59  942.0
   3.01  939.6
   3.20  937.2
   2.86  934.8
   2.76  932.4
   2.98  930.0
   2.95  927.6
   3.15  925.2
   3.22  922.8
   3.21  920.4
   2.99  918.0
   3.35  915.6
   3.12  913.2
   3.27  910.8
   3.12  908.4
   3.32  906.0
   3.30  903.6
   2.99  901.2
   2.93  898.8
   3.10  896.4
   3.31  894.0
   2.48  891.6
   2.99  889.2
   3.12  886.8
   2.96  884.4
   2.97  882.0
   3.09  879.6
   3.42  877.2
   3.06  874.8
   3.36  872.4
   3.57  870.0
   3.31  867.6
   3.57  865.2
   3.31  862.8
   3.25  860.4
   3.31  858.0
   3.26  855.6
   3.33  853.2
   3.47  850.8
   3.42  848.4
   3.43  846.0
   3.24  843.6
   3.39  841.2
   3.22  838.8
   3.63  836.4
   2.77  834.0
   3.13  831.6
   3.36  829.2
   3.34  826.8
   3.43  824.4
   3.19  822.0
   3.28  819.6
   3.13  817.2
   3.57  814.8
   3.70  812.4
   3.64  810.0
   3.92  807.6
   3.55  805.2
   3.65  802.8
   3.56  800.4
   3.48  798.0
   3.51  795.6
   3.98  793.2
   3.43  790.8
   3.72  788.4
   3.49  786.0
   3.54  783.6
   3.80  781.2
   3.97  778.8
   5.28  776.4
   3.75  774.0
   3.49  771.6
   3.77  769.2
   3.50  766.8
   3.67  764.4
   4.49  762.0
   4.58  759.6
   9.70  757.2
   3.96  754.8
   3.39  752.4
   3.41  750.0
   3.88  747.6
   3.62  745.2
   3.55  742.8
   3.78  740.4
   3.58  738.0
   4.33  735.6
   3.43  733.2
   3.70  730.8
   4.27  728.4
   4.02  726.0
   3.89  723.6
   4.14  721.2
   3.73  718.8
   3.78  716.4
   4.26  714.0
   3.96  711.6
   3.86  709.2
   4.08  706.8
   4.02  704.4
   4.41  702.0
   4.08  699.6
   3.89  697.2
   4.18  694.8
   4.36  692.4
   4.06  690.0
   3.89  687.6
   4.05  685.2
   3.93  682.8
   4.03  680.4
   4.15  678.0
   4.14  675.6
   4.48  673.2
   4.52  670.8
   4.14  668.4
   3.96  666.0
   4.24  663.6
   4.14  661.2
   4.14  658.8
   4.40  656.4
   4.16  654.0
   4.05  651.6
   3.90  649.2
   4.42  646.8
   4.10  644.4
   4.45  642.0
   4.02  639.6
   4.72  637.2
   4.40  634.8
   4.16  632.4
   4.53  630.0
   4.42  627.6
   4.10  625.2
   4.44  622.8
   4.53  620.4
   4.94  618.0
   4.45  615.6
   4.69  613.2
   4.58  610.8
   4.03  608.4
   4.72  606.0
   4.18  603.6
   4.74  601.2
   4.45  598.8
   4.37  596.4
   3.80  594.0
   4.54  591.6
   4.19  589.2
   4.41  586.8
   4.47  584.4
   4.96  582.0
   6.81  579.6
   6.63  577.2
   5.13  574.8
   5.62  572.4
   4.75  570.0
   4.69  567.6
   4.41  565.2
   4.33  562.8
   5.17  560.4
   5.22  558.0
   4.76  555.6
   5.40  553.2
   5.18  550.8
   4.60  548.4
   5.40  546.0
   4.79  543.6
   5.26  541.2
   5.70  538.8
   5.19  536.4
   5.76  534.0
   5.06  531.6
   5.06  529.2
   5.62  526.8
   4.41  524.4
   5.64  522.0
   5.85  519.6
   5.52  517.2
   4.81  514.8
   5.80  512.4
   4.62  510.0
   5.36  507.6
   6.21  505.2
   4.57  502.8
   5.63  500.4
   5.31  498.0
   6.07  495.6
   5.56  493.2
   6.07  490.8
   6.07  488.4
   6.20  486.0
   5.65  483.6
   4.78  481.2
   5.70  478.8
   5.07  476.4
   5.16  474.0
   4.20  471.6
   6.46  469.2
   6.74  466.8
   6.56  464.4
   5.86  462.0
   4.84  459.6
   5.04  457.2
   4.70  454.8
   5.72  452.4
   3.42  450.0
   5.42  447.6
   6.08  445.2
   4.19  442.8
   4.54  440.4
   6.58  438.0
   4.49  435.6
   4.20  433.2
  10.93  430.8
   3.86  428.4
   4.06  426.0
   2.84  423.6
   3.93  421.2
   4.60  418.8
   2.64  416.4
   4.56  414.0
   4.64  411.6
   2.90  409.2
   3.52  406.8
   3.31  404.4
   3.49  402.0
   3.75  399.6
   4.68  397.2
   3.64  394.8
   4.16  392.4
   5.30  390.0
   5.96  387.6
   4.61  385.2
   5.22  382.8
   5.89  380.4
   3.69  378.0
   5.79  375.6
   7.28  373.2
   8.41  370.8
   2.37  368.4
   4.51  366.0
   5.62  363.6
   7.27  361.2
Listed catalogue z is 0.155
